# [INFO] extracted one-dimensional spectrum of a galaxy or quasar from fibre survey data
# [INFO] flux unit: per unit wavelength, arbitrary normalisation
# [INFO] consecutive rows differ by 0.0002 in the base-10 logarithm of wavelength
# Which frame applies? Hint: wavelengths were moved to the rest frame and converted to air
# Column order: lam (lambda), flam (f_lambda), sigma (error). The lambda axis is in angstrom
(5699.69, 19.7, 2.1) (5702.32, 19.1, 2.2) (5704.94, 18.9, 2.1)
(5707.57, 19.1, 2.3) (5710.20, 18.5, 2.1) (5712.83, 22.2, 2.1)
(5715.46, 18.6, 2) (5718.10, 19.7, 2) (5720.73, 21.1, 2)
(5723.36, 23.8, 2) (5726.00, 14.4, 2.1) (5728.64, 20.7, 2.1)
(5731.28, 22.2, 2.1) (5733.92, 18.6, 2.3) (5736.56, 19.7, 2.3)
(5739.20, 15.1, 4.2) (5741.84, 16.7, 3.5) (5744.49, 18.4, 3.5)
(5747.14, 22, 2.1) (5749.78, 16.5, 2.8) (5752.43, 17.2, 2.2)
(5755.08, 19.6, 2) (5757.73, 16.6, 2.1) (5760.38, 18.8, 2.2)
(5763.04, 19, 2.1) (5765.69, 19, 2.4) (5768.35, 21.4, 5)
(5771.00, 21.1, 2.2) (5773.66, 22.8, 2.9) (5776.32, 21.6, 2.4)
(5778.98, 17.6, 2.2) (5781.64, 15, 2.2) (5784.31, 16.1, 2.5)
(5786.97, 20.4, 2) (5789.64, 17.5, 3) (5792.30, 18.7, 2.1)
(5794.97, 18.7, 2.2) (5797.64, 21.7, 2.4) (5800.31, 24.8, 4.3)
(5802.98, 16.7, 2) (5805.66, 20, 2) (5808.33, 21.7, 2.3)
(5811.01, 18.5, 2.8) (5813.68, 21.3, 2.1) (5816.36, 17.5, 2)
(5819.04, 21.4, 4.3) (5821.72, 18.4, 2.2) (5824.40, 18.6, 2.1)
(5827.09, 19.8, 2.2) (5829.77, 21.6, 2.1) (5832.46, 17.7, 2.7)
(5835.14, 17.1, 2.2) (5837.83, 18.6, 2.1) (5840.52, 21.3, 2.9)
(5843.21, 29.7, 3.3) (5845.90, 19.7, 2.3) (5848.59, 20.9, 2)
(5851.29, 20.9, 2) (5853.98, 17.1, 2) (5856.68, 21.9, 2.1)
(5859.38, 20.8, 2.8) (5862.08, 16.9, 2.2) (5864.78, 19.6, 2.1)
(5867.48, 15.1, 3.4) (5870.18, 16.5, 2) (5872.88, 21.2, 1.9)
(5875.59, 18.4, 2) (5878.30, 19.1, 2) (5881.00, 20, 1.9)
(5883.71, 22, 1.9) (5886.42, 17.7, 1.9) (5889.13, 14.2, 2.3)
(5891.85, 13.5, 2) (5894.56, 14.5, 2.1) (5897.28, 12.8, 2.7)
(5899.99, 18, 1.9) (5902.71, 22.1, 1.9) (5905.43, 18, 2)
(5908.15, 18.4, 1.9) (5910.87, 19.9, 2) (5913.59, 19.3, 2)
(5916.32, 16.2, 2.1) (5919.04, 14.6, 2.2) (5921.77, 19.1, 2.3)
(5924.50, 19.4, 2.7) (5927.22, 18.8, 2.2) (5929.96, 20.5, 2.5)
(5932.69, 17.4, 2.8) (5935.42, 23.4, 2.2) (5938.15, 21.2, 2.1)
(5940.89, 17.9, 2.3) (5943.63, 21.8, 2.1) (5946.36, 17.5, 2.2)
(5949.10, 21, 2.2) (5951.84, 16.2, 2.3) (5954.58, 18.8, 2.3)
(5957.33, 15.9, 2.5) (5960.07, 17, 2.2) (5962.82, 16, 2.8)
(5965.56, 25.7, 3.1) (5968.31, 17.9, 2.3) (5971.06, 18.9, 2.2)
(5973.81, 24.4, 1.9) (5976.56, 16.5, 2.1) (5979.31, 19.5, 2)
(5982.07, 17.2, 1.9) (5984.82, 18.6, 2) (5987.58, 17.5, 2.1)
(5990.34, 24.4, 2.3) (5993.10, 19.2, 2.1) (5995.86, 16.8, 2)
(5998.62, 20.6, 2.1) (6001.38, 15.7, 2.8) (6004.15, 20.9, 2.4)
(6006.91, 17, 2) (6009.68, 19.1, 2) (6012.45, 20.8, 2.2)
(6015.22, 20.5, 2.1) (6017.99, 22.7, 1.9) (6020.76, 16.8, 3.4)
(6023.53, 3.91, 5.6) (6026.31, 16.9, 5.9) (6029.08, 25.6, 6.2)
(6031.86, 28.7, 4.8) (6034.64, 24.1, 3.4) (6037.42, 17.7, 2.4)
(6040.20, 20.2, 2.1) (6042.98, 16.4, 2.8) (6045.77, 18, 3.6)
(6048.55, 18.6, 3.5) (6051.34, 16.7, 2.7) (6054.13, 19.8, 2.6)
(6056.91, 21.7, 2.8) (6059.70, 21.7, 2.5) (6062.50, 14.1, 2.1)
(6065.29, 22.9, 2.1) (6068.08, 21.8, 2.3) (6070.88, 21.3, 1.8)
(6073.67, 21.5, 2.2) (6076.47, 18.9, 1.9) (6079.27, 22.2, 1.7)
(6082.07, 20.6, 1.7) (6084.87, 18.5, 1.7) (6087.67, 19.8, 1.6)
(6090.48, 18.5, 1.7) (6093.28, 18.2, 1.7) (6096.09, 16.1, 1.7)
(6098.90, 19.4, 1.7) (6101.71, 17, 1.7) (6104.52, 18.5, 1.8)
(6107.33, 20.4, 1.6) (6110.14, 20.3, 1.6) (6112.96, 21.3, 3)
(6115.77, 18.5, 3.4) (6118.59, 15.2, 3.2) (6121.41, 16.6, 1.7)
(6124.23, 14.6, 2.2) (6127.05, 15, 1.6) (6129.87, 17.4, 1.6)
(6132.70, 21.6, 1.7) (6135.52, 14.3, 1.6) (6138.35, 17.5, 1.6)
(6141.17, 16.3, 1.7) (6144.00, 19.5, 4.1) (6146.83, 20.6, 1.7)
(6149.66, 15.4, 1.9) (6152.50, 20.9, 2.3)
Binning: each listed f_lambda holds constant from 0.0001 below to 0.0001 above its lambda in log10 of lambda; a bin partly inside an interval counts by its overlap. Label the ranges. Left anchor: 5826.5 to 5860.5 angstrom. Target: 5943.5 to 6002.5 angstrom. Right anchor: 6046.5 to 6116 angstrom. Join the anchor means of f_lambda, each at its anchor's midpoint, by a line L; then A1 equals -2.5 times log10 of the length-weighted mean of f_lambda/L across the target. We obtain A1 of 0.06 mag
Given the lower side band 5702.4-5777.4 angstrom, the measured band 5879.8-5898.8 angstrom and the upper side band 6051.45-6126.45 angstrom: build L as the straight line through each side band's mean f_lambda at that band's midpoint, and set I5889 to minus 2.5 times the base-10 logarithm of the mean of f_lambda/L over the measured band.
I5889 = 0.178 mag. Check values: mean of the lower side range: 19.4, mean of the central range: 16.4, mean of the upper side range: 19.1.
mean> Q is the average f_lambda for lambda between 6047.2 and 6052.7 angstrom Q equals 17.6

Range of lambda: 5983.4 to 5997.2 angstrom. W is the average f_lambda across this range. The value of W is 19.3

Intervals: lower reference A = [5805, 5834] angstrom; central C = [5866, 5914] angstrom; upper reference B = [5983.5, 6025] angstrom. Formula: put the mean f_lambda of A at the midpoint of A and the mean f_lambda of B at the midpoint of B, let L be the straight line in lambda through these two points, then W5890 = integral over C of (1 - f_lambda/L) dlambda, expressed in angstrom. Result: 3.4 angstrom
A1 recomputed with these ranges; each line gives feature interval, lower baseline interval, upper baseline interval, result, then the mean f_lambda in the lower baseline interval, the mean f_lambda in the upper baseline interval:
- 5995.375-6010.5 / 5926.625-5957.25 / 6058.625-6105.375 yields 0.06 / 19.4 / 19.5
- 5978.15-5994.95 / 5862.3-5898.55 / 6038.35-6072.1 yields -0.04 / 17.3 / 19.4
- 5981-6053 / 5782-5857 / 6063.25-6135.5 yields 0.01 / 19.8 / 18.9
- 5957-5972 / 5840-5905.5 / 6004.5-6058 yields 0.02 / 18.9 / 19.2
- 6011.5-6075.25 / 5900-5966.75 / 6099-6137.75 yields -0.08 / 19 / 17.8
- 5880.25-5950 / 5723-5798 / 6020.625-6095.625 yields 0.05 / 18.9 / 19.5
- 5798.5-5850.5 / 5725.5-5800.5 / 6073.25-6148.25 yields -0.08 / 19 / 18.4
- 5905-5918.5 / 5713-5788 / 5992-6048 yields 0.05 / 19.1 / 19.1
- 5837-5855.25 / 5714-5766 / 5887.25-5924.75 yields -0.20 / 18.9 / 17.1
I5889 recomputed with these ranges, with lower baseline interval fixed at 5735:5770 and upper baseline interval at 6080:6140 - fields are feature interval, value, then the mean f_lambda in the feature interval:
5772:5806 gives -0.05 mag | 19.3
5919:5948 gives -0.07 mag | 19.5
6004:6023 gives -0.04 mag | 18.9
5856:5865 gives -0.07 mag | 19.7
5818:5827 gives -0.06 mag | 19.4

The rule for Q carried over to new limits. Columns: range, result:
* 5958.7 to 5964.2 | 16.5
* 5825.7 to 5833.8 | 19.7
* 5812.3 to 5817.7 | 19.4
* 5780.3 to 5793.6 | 17.5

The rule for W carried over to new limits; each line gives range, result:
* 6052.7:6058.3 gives 20.7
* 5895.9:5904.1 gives 17.6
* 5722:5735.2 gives 19.9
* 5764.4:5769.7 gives 20.2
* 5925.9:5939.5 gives 20.3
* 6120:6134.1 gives 17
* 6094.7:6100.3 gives 17.7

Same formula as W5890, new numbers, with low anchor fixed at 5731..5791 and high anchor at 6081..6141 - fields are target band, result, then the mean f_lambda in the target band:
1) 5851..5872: 0.0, 18.5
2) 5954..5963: 0.7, 16.9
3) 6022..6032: 0.4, 17.5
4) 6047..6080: -3.5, 20.1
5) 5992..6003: 0.1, 18.1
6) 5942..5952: -0.6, 19.5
